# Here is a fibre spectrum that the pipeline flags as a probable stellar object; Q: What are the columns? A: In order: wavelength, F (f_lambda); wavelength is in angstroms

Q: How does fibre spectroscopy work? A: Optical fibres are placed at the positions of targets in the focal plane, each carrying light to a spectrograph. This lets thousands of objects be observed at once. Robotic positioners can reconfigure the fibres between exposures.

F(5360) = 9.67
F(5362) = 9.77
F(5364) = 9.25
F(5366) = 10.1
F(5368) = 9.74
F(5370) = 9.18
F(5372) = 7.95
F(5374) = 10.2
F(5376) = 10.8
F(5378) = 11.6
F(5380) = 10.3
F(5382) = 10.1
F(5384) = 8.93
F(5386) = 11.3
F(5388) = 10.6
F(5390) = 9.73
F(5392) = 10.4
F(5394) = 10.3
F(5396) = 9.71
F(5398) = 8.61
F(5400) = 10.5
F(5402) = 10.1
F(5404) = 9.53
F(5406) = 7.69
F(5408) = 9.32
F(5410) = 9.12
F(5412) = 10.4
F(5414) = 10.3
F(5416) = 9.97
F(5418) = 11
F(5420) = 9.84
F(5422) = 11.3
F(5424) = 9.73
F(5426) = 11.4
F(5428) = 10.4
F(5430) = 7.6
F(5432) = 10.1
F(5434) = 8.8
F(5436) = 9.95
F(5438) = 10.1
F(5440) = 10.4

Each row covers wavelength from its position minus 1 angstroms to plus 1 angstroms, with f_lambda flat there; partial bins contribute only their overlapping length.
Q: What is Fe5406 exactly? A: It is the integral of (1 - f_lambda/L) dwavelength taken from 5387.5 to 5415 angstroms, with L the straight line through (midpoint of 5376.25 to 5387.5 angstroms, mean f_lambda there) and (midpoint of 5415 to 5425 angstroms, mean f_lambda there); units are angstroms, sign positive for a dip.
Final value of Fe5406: 1.8 angstroms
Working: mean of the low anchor 10.5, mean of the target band 9.72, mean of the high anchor 10.4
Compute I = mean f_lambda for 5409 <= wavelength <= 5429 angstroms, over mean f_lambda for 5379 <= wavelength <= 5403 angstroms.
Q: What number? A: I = 1.03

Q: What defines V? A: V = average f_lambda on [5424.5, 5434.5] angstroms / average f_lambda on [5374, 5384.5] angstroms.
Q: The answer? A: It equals 0.93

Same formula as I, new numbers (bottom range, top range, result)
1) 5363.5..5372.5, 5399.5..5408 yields 1.01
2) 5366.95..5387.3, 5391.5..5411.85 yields 0.95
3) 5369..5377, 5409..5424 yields 1.07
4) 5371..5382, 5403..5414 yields 0.92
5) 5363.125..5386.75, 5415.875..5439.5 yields 1.01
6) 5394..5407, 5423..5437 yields 1.03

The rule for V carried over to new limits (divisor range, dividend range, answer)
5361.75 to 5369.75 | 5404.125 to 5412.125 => 0.94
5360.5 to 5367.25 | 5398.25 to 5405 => 1.02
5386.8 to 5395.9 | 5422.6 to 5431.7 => 0.97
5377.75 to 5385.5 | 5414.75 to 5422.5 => 1.03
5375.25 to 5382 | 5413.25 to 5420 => 0.96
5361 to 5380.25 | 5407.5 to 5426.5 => 1.04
